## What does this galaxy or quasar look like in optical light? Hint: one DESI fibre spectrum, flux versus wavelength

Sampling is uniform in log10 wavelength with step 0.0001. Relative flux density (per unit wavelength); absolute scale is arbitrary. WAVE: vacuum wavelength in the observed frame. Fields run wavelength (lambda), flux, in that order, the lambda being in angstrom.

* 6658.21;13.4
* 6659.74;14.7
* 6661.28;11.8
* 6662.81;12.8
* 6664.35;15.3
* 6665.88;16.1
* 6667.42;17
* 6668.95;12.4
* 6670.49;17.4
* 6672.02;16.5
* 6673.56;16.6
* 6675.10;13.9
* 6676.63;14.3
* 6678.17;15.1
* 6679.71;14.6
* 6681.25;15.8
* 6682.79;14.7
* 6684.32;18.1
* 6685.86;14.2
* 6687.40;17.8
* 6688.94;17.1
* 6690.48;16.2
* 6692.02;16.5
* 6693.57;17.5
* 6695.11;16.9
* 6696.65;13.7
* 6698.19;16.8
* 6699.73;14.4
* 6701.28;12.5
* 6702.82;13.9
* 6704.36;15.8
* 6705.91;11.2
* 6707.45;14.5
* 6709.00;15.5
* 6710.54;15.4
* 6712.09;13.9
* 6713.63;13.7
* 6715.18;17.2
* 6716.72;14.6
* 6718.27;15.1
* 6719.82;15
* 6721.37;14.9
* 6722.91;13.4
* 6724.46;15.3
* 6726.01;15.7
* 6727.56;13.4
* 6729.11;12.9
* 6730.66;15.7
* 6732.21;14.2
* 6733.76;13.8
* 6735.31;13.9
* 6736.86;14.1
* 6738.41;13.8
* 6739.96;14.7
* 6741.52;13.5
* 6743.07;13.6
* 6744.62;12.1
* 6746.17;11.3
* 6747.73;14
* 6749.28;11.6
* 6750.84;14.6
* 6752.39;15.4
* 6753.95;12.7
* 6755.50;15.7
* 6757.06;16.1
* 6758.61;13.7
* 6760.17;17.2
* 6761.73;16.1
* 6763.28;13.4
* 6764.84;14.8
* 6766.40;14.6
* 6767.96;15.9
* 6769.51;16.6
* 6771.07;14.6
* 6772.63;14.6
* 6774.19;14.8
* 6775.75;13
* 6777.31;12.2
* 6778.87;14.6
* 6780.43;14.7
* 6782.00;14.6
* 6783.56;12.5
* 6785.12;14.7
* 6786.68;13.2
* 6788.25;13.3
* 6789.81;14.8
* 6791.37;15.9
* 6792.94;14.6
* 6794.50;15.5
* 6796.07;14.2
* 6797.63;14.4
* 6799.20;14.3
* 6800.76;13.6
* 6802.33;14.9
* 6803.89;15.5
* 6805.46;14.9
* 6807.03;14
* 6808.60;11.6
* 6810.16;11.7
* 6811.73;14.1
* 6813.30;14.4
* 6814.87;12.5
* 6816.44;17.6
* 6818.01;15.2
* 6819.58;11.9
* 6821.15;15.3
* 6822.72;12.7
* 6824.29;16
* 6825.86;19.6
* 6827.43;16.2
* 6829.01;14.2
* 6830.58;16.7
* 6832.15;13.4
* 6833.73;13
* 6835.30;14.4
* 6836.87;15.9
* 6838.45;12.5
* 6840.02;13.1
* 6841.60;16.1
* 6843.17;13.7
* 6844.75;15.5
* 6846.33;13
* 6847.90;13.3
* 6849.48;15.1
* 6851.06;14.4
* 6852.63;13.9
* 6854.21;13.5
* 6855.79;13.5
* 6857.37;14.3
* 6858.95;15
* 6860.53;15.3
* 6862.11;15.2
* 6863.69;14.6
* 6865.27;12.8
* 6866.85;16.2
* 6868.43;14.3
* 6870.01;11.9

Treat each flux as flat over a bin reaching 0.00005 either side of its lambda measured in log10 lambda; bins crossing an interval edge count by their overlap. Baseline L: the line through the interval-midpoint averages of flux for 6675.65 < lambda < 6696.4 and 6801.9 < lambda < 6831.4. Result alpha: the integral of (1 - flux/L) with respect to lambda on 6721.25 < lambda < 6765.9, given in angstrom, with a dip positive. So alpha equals 3.5 angstrom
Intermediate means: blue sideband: 16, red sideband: 14.7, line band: 14.2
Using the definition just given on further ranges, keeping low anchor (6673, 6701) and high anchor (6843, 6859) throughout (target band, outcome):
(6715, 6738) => 1.2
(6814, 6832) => -1.0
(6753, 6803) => 0.9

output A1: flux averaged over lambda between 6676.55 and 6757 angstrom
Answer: 14.7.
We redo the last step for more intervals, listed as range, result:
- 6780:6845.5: 14.4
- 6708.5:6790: 14.3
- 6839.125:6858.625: 14.1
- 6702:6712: 14.3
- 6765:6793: 14.4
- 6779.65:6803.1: 14.3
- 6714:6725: 15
